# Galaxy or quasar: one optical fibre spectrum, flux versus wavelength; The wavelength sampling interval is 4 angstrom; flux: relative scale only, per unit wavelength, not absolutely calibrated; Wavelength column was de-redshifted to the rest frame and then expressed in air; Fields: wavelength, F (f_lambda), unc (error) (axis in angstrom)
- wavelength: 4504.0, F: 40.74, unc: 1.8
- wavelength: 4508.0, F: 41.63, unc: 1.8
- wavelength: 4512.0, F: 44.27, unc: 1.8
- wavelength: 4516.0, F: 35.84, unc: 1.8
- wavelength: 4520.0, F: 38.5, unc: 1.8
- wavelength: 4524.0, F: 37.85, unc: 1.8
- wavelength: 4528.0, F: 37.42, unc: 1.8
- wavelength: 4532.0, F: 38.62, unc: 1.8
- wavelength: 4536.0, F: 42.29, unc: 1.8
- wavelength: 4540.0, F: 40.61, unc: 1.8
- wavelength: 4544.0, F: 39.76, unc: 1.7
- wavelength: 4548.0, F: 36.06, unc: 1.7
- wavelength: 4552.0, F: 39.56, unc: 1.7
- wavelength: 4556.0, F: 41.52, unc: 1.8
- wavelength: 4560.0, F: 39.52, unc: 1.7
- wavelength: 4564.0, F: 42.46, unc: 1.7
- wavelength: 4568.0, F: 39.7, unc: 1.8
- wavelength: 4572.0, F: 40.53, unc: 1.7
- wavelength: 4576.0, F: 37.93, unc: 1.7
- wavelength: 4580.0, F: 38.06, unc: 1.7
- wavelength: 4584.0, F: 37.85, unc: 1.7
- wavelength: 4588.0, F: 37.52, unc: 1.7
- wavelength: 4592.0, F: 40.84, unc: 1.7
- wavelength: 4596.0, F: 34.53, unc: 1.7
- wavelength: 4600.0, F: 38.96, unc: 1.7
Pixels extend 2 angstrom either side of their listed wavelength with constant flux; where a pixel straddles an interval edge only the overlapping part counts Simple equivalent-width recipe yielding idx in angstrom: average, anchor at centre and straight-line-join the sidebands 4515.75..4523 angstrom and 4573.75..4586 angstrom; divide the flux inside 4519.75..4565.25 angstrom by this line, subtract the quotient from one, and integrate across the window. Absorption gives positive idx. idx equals -2.1 angstrom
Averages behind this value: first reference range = 37.6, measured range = 39.5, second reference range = 38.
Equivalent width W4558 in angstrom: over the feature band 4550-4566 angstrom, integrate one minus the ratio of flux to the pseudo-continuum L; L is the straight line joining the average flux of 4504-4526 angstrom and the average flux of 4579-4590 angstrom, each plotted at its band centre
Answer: -0.9 angstrom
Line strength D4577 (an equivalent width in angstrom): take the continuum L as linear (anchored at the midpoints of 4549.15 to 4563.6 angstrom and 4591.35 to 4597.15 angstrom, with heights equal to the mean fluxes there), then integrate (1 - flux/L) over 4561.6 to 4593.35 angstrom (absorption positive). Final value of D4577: -0.6 angstrom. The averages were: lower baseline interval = 40.2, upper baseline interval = 37.4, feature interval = 39.3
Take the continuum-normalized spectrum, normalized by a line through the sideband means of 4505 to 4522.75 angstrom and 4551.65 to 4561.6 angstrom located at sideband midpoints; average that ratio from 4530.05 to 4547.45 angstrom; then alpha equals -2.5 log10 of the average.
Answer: 0.01 mag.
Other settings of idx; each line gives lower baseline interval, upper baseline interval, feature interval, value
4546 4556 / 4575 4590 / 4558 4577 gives -1.0 angstrom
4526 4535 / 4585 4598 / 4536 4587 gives -2.0 angstrom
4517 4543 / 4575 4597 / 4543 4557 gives -0.1 angstrom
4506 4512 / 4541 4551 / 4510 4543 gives 0.9 angstrom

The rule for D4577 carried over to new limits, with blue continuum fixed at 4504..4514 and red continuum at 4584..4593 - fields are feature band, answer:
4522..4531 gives 0.85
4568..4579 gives 0.06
